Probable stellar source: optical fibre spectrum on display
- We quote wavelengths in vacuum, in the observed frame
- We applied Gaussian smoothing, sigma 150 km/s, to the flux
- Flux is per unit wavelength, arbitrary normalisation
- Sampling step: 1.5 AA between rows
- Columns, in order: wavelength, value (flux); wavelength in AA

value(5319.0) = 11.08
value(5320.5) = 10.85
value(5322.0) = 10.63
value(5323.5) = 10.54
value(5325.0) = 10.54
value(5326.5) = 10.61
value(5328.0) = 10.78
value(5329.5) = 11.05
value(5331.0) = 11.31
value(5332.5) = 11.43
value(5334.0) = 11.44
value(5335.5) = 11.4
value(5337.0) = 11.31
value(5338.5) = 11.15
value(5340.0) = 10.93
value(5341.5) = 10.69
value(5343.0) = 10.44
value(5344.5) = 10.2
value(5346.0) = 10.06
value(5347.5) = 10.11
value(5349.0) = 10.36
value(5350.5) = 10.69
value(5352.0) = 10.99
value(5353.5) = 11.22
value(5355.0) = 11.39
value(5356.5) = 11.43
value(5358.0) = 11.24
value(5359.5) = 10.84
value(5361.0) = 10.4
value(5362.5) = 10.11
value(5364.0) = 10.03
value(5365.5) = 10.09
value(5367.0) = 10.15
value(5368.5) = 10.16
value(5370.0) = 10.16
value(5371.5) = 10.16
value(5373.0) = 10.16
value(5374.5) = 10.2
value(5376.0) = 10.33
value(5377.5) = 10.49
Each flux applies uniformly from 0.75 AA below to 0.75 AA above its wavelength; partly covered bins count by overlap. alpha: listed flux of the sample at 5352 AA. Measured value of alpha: 10.99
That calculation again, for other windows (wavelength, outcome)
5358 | 11.24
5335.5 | 11.4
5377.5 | 10.49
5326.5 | 10.61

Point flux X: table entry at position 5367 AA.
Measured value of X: 10.15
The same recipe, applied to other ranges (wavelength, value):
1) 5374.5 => 10.2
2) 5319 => 11.08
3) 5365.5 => 10.09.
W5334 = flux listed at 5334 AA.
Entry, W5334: 11.44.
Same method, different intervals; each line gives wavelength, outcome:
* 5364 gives 10.03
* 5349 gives 10.36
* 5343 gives 10.44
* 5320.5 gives 10.85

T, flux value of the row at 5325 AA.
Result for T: 10.54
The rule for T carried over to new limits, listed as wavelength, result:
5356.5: 11.43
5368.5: 10.16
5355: 11.39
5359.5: 10.84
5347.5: 10.11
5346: 10.06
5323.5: 10.54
